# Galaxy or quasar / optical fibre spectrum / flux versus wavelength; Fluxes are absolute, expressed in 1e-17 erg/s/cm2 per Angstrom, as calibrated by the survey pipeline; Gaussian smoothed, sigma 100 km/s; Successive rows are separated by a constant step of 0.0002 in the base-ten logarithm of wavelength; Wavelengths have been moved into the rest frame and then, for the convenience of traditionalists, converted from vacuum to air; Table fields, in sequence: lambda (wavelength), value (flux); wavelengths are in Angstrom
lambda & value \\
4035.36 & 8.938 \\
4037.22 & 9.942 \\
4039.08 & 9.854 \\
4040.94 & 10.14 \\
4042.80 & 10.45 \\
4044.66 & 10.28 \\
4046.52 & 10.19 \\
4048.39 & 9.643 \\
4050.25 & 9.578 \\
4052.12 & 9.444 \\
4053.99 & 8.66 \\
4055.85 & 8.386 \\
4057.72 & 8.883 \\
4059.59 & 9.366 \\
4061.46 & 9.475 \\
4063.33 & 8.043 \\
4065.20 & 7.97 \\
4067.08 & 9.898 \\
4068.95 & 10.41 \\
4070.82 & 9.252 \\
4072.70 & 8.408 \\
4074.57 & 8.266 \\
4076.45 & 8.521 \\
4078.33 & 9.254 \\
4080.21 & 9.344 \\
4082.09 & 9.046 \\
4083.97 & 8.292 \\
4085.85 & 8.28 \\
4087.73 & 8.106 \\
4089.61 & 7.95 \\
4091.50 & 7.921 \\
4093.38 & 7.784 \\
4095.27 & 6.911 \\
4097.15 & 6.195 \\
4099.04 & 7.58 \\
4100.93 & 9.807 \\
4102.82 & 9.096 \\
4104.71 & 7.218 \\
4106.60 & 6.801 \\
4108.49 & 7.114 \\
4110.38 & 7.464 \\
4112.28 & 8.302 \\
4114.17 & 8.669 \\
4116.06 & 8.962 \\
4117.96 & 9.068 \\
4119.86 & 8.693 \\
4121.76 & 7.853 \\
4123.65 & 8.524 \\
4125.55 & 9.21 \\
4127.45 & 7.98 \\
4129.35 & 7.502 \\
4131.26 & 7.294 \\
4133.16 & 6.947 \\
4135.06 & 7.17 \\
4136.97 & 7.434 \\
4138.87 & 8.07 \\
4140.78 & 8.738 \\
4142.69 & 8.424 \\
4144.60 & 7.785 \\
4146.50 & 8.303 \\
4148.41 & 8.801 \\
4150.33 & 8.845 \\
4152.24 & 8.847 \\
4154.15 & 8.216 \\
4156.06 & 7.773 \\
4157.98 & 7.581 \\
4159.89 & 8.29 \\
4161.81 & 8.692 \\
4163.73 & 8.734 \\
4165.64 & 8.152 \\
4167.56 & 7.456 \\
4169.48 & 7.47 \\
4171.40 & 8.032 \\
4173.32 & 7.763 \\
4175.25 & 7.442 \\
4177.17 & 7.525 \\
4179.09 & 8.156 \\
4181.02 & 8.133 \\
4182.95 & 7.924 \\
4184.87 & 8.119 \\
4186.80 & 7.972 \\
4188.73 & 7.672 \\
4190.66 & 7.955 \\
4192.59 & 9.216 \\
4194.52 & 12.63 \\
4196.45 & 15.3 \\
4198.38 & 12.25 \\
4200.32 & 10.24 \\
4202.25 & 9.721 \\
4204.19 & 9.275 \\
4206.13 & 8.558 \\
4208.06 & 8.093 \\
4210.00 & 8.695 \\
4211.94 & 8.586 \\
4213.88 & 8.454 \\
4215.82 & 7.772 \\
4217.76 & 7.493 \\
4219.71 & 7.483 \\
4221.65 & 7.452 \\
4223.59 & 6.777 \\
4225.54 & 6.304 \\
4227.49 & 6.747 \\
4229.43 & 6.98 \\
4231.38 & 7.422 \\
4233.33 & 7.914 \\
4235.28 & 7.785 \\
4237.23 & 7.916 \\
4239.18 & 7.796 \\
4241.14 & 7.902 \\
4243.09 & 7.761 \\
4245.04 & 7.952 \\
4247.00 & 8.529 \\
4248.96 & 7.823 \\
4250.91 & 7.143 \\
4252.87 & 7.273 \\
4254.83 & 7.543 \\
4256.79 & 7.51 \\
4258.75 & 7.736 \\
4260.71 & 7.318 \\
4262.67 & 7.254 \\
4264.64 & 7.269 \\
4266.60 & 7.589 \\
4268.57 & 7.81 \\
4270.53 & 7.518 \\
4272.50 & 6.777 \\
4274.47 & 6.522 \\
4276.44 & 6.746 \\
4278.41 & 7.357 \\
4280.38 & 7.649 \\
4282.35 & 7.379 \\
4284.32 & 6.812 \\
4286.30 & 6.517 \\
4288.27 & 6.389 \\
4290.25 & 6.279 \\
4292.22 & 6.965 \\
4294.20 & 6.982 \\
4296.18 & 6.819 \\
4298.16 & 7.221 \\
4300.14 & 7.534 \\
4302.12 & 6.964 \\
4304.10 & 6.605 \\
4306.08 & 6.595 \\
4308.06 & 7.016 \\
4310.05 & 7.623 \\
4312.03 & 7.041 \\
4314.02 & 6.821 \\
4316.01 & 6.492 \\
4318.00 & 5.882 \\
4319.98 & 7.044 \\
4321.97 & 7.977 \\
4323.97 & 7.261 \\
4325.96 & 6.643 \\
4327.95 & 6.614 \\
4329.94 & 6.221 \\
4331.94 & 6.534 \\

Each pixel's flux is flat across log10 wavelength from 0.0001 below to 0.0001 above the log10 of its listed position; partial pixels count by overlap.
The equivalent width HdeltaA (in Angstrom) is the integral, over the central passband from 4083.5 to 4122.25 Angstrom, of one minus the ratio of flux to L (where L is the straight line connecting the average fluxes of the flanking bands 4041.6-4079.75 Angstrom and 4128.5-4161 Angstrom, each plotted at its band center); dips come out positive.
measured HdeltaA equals 2.7 Angstrom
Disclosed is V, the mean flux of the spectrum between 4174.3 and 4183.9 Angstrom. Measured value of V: 7.83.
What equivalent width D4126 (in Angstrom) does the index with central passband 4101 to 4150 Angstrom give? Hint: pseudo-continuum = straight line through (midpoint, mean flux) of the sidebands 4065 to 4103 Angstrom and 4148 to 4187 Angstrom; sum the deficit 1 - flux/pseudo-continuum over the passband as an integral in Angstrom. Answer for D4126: 1.10 Angstrom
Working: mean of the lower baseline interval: 8.49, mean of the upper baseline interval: 8.08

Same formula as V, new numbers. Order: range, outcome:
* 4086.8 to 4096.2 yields 7.73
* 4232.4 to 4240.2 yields 7.85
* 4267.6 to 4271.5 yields 7.68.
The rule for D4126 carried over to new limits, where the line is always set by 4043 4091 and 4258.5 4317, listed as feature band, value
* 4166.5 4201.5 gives -4.5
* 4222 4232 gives 1.0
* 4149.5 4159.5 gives 0.0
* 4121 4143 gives 1.3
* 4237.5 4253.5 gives -0.8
